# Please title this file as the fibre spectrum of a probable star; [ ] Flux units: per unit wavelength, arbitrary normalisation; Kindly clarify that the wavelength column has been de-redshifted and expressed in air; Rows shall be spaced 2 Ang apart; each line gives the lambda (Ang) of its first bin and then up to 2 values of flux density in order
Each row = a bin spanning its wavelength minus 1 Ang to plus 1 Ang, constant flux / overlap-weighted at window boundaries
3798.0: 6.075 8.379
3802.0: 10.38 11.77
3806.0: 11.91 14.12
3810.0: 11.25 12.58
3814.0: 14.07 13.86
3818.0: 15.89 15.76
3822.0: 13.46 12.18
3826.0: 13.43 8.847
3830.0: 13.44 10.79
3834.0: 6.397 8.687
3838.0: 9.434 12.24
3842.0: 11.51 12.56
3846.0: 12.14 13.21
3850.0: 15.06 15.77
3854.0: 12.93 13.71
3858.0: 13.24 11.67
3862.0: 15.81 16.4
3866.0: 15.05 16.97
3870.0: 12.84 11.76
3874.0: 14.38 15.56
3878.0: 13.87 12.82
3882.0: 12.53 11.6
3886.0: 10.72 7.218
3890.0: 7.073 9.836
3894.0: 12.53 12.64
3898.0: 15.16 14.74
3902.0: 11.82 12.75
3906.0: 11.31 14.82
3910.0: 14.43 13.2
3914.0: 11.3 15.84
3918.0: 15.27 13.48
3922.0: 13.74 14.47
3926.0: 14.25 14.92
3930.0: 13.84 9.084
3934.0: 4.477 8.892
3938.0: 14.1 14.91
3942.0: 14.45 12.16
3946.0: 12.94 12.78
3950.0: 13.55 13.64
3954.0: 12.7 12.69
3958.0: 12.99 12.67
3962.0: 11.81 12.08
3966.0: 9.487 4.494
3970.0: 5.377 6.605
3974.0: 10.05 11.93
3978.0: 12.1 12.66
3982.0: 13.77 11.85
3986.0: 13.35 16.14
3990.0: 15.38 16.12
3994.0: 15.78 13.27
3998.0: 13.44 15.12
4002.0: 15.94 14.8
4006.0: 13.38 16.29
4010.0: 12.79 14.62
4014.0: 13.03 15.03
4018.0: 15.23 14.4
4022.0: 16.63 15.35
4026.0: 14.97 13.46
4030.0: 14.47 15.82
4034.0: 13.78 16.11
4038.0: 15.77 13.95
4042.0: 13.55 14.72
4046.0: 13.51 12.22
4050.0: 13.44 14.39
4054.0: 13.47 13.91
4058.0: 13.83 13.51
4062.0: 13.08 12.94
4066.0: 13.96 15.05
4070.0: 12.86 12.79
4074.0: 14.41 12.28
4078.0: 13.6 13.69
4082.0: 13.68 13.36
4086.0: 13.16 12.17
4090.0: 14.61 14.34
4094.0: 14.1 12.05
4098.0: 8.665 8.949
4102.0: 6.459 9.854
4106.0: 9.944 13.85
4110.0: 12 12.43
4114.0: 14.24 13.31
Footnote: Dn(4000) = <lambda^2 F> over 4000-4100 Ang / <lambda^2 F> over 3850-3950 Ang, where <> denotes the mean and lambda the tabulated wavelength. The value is 1.15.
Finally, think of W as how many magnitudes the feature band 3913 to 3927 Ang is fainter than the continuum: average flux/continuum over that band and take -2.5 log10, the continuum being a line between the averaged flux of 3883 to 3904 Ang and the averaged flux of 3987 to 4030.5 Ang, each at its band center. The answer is -0.15 mag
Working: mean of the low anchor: 11.4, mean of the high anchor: 14.8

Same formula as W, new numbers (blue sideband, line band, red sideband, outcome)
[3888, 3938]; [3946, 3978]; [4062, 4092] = 0.16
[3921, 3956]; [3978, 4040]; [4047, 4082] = -0.11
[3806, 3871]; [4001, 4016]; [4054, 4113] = -0.14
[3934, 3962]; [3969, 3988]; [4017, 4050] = 0.20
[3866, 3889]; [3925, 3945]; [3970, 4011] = 0.09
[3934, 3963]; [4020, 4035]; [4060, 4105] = -0.18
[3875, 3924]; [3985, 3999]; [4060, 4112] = -0.17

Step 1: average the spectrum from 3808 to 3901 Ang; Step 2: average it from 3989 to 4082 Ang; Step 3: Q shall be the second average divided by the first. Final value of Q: 1.12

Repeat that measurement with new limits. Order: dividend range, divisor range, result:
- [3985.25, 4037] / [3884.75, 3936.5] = 1.21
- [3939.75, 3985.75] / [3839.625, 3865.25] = 0.85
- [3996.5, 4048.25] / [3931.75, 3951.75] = 1.22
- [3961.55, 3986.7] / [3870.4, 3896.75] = 0.88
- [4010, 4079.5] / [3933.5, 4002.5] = 1.15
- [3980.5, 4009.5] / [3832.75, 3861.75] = 1.20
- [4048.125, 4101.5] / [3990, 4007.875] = 0.88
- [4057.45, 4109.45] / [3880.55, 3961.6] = 1.00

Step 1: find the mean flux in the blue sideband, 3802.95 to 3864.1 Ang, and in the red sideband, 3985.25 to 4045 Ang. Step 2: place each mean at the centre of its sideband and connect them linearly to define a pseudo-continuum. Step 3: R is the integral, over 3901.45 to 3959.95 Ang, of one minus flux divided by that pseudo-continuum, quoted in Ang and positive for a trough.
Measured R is 3.61 Ang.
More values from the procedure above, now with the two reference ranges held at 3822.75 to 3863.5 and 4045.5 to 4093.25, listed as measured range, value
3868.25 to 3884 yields -1.33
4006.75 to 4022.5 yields -1.76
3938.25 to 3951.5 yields -0.74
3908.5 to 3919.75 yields -1.24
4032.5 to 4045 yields -1.27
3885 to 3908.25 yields 1.69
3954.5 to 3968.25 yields 1.69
